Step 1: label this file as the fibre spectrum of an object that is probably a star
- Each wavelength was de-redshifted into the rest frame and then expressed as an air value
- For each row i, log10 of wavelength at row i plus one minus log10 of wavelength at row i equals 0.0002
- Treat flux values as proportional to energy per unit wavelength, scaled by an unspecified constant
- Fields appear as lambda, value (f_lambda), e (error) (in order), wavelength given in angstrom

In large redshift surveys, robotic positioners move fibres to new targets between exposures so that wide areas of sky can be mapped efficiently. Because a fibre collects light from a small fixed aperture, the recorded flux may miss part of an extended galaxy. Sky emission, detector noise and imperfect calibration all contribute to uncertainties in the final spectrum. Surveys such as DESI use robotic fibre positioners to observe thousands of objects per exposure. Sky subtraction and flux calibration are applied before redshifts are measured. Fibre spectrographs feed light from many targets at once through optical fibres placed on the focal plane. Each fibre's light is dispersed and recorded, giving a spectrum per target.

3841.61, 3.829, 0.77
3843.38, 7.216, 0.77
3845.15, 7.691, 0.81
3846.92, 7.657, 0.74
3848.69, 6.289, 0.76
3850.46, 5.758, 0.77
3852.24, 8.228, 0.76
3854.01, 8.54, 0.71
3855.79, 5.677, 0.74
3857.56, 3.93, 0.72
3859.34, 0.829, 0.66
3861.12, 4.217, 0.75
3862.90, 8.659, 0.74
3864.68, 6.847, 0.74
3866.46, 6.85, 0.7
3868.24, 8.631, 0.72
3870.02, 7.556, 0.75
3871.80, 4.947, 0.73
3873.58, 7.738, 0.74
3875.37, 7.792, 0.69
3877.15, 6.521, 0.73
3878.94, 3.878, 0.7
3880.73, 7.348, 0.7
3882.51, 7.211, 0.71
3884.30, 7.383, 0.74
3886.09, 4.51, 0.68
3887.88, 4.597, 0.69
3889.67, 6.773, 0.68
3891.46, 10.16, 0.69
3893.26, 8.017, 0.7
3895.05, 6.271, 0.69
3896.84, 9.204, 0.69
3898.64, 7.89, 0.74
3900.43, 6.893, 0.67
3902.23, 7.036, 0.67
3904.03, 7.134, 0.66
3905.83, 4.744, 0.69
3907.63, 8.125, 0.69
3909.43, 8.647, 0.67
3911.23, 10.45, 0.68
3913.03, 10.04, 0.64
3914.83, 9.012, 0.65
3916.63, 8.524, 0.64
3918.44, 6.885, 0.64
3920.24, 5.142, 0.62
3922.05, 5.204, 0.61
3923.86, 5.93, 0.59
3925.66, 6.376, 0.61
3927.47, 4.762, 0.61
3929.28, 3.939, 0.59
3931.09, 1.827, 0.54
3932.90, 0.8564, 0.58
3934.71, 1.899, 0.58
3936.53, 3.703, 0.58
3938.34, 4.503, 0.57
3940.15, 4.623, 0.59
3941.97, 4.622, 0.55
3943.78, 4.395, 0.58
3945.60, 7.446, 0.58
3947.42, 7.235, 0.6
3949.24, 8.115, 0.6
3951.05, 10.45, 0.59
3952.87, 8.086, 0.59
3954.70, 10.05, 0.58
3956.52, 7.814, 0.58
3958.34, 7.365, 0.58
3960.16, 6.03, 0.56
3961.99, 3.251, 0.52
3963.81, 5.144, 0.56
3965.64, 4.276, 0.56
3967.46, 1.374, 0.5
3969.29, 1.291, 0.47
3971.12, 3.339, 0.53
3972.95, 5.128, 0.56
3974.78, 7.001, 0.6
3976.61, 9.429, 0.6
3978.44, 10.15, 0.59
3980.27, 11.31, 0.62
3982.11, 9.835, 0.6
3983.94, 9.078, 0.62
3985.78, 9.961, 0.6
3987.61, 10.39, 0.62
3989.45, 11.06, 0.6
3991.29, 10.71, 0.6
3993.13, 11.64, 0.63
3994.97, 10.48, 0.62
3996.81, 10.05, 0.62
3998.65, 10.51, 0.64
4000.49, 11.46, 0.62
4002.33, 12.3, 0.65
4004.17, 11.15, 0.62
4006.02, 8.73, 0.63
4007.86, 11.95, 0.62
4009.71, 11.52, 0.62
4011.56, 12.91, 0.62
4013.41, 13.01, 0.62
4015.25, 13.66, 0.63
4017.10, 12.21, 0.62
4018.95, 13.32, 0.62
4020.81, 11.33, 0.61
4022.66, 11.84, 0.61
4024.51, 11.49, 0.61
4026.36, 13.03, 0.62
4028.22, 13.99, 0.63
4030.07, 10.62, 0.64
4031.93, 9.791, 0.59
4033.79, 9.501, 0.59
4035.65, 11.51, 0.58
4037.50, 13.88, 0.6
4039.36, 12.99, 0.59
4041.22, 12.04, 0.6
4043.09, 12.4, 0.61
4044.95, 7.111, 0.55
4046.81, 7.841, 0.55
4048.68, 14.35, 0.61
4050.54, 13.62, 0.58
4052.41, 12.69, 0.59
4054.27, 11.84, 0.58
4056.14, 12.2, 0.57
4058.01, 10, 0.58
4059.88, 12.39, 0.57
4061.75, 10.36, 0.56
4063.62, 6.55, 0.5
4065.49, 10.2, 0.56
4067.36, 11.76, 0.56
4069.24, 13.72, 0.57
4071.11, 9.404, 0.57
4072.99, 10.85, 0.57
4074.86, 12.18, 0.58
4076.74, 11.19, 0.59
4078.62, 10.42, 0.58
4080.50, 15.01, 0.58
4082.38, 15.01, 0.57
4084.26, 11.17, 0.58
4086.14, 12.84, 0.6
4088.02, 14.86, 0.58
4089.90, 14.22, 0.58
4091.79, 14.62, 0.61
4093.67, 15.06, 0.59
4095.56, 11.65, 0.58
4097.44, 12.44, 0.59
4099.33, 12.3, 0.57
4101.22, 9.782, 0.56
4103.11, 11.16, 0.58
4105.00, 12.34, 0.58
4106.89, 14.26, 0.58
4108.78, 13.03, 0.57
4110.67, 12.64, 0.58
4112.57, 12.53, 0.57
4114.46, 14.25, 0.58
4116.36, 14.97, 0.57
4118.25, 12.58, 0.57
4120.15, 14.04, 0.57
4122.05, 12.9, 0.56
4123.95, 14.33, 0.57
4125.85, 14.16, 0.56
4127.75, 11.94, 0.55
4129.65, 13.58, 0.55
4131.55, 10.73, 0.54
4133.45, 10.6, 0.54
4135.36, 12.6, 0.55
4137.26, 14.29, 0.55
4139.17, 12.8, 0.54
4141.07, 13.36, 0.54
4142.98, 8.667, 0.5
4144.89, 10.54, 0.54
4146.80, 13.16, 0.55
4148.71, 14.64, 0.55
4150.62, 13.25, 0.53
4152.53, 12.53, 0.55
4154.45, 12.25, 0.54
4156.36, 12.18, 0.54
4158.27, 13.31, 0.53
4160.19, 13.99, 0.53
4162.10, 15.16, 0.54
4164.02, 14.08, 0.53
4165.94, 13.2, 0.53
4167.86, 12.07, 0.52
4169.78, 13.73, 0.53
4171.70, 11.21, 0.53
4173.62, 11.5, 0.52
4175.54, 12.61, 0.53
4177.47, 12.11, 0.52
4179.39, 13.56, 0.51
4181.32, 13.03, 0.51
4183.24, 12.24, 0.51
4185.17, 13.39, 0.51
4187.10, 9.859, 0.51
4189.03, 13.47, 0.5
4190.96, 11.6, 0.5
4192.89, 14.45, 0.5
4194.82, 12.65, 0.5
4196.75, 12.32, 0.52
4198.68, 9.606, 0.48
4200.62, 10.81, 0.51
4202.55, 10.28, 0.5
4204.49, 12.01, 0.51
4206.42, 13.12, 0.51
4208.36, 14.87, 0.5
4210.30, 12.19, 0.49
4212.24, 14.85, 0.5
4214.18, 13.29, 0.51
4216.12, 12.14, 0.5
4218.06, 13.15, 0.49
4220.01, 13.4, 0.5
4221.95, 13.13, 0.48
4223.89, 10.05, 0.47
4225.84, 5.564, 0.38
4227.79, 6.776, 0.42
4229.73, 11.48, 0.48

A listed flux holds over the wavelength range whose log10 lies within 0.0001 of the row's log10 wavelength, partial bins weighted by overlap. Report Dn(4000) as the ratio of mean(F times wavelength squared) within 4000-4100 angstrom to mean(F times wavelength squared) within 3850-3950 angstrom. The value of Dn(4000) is 2.0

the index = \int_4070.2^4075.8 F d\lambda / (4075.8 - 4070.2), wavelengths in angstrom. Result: 10.8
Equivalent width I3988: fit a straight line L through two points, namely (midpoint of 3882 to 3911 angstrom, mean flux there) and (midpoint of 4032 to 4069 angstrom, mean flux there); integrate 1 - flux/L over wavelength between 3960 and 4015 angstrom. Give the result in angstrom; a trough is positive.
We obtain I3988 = 4.48 angstrom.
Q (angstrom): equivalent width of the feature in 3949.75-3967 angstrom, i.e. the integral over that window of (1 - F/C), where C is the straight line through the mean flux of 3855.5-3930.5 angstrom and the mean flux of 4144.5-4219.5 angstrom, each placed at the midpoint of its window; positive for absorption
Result 2.6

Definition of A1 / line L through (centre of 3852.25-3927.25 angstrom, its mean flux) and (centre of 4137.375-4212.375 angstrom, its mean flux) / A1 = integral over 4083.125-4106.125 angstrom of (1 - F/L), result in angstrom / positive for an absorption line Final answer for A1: -3.7 angstrom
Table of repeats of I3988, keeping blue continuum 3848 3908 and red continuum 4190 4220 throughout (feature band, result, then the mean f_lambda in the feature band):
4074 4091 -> -4.42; 13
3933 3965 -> 7.78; 6.01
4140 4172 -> -3.23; 12.8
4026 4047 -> -4.01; 11.3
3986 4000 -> -3.17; 10.7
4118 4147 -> -3.34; 12.5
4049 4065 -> -2.36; 11.3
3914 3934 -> 5.82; 5.26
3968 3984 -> 2.41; 7.17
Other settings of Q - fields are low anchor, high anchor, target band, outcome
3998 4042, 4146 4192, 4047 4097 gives 0.2 angstrom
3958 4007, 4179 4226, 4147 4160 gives -1.9 angstrom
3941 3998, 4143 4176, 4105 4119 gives -2.3 angstrom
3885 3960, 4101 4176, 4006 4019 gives -4.5 angstrom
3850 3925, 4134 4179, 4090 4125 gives -4.2 angstrom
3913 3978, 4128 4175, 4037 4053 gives -4.9 angstrom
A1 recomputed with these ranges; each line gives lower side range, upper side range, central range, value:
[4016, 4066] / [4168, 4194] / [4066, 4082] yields -0.2 angstrom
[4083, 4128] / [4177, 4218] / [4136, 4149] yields 0.5 angstrom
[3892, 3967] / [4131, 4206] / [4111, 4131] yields -4.0 angstrom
